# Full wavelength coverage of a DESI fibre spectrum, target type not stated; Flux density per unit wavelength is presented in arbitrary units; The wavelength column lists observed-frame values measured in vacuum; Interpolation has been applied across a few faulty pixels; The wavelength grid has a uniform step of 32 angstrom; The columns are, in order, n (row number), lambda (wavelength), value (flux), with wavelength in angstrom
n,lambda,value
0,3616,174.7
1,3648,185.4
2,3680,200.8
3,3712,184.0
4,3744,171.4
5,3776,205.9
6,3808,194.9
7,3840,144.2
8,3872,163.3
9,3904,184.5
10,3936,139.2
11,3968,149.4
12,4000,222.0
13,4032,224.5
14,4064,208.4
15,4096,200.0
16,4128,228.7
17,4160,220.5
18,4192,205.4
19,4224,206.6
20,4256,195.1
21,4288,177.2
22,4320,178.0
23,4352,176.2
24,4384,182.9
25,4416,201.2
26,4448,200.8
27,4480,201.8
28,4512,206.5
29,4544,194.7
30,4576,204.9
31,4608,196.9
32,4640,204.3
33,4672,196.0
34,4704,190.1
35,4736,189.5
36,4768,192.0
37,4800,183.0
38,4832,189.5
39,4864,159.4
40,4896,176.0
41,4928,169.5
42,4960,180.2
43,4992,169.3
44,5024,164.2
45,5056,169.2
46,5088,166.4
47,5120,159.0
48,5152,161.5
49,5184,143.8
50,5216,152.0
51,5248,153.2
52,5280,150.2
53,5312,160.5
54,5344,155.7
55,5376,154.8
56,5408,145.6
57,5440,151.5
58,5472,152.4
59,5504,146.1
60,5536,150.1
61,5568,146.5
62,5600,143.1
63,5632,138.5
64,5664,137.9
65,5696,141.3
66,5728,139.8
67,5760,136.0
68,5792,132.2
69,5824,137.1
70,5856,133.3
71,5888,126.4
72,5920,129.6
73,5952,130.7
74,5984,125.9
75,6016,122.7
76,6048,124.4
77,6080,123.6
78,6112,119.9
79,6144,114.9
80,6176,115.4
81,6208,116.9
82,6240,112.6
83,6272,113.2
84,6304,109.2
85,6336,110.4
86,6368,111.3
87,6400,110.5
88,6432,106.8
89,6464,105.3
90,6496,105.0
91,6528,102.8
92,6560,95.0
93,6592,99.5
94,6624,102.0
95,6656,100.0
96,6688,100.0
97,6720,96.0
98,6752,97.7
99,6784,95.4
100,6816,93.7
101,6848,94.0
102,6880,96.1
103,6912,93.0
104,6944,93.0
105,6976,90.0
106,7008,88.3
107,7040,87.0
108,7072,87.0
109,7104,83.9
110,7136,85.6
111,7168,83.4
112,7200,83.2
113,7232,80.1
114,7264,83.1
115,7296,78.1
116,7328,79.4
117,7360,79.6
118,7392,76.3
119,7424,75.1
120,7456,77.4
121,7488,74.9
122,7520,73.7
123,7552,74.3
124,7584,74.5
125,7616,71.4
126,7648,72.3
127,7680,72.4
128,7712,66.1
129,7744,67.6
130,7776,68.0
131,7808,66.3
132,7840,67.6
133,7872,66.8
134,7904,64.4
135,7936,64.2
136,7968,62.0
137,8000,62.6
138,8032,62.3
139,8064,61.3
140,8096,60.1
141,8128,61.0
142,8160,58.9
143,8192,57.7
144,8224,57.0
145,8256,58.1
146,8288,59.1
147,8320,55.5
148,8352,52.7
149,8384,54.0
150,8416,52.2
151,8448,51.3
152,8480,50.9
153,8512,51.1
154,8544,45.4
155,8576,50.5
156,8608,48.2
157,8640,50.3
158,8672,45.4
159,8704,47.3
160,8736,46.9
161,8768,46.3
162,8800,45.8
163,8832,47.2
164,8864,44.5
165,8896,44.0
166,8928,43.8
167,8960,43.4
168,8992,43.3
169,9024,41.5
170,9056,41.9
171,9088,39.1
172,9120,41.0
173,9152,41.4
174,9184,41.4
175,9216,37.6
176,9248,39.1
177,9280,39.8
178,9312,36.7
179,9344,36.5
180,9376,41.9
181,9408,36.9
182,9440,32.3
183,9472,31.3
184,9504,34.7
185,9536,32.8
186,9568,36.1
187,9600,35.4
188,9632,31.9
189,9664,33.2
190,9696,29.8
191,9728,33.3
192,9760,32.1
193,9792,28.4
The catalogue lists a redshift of 0.000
